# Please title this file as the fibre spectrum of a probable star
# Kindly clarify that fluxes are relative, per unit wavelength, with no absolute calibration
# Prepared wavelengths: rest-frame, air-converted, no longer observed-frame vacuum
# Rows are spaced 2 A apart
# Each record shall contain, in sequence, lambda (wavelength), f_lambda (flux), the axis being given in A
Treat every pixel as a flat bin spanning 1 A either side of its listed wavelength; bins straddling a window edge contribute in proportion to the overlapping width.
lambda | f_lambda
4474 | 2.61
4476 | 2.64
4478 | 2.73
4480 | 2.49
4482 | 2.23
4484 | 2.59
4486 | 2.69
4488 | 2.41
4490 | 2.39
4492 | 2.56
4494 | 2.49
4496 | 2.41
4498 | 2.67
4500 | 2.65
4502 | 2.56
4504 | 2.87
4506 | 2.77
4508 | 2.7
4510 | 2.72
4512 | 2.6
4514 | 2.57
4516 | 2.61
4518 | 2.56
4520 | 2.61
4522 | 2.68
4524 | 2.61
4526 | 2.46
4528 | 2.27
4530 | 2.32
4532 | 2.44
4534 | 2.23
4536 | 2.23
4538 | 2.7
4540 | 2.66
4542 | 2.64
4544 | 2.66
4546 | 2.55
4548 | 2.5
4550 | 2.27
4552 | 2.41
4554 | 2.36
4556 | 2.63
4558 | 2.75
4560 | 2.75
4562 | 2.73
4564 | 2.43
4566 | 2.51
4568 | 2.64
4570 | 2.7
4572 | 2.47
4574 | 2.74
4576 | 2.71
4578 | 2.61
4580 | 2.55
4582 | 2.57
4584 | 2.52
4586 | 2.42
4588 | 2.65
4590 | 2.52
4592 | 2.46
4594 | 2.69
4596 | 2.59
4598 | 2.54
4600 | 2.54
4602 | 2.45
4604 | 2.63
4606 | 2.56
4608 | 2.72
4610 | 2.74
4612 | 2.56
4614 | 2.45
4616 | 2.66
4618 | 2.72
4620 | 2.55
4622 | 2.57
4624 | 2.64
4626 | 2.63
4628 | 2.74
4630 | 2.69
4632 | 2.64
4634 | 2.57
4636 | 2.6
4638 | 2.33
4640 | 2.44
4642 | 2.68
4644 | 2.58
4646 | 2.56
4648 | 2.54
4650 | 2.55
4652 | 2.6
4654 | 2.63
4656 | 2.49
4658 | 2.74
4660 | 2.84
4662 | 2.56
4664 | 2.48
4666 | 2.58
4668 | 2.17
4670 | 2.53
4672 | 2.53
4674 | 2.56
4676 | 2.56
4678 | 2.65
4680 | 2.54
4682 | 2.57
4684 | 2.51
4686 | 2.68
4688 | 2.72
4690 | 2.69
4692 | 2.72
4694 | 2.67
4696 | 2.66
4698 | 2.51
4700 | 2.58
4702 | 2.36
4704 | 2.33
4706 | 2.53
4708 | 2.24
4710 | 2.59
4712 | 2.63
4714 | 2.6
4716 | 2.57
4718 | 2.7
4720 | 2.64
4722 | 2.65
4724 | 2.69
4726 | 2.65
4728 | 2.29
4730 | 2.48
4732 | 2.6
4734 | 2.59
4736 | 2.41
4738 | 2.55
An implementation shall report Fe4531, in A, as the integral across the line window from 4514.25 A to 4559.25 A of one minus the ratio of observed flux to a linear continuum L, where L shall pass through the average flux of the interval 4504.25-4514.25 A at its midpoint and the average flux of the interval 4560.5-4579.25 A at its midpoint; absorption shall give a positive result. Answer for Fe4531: 2.5 A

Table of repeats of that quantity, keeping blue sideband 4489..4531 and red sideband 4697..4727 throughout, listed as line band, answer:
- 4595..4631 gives -0.7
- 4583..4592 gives 0.2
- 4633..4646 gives 0.1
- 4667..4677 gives 0.3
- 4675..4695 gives -0.6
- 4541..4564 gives 0.1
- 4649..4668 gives -0.2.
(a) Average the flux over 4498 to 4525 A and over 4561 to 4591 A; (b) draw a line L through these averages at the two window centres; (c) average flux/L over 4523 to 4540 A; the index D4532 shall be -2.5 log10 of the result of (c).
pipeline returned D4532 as 0.09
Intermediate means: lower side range 2.66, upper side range 2.58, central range 2.42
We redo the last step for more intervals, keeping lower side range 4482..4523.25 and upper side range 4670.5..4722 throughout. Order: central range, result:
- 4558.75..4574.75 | -0.01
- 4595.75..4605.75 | 0.02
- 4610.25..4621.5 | -0.01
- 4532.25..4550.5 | 0.04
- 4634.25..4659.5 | 0.01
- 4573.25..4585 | -0.01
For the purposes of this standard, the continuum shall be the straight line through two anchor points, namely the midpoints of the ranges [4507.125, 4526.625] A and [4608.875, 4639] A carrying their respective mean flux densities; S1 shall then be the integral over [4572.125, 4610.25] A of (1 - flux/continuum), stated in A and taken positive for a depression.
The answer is 0.4 A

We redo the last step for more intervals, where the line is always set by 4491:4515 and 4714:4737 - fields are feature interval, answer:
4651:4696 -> -0.14 A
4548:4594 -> 0.84 A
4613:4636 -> -0.22 A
